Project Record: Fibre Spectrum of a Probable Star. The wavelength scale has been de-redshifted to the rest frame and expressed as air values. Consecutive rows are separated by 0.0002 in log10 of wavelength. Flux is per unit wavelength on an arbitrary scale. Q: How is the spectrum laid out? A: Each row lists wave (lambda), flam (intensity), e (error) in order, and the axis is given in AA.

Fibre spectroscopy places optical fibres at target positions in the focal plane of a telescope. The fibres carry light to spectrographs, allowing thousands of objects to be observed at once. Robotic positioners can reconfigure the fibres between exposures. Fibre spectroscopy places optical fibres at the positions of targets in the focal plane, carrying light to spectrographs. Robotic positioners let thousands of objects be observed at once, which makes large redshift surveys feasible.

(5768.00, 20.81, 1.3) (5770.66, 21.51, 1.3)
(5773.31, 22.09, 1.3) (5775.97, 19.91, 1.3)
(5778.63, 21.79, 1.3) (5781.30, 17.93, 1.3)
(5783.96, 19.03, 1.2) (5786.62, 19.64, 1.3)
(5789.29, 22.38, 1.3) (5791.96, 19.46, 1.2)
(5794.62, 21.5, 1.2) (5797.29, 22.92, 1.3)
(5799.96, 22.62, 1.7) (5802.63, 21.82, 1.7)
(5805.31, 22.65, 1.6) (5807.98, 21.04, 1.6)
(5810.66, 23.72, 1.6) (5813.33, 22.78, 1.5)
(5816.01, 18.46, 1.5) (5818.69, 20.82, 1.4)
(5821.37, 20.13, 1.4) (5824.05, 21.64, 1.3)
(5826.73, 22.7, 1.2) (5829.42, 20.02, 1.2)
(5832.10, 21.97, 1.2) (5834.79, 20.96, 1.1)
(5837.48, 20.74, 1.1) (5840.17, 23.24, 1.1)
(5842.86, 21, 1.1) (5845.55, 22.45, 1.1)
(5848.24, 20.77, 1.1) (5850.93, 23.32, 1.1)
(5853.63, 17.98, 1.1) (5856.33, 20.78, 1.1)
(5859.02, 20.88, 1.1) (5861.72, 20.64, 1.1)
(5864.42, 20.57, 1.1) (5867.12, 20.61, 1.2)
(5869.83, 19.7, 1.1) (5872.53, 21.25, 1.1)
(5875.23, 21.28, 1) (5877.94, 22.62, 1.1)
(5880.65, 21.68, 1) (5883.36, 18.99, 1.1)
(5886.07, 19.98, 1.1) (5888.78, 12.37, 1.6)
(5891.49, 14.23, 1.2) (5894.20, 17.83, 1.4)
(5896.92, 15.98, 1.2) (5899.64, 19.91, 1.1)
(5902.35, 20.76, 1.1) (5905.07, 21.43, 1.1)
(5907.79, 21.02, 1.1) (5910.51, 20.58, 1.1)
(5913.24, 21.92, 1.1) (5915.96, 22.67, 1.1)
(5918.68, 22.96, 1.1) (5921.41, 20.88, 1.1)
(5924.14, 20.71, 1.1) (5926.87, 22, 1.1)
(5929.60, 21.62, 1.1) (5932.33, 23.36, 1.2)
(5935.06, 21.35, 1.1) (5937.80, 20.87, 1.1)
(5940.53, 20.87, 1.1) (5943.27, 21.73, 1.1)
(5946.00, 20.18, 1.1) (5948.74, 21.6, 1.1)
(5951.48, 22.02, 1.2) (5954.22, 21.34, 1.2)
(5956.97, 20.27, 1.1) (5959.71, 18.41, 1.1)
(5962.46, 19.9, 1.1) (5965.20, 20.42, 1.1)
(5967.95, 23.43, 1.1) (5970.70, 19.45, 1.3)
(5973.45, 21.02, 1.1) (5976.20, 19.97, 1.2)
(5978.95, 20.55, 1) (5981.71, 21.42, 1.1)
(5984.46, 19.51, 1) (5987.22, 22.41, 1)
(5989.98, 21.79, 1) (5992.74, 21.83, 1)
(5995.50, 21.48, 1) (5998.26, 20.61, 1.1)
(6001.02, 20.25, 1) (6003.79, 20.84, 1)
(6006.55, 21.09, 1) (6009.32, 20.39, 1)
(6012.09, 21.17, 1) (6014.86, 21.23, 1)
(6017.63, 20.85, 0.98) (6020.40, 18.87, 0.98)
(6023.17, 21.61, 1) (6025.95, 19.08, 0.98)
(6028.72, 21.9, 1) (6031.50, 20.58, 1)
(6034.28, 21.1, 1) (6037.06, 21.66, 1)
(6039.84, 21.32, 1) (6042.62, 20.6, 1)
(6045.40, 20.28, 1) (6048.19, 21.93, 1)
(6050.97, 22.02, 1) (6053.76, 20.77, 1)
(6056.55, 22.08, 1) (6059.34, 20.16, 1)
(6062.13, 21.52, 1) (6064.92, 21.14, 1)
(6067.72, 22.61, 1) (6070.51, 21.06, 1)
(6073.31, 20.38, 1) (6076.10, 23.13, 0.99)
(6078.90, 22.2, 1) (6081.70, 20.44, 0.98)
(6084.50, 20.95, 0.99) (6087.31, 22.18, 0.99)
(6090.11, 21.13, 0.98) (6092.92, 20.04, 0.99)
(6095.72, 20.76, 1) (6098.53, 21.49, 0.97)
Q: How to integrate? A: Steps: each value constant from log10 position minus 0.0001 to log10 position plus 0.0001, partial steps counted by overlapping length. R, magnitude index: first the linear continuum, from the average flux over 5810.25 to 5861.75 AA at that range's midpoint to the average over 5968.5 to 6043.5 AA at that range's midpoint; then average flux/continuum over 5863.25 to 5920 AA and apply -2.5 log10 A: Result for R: 0.06 mag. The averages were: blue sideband 21.2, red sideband 20.9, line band 19.9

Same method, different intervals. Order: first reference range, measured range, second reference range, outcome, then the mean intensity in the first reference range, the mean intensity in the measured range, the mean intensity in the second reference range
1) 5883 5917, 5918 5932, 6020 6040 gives -0.123 mag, 19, 21.7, 20.8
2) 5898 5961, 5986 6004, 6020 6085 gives -0.007 mag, 21.2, 21.3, 21.2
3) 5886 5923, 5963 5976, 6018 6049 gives -0.041 mag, 19.5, 20.9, 20.8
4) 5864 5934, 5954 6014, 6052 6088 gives 0.003 mag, 20.3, 20.8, 21.4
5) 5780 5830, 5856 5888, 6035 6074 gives 0.030 mag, 21.1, 20.6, 21.3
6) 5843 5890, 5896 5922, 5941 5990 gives -0.017 mag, 20.4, 20.9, 20.8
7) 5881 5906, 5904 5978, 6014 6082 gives -0.119 mag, 18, 21.2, 21.2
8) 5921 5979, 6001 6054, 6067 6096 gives 0.016 mag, 21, 20.9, 21.4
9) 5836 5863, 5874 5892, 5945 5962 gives 0.113 mag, 21.2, 18.9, 20.6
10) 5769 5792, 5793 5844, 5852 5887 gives -0.057 mag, 20.5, 21.6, 20.6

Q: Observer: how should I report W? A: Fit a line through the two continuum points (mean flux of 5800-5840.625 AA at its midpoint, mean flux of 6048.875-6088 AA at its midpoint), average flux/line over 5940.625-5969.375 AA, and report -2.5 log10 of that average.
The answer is 0.03 mag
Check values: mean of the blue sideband 21.5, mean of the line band 20.9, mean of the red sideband 21.5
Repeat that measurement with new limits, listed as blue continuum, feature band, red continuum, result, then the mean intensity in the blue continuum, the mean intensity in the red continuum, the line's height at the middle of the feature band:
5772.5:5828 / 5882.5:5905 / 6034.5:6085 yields 0.20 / 21.2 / 21.4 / 21.2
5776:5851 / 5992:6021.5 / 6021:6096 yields 0.02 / 21.3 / 21.2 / 21.2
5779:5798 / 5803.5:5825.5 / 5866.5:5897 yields -0.07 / 20.4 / 19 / 20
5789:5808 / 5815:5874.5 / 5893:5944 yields 0.03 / 21.8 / 21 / 21.5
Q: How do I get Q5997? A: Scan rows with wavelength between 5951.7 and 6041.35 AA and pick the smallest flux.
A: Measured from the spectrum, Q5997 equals 18.41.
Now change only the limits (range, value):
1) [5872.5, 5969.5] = 12.37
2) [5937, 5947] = 20.18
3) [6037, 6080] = 20.16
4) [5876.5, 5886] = 18.99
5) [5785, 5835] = 18.46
